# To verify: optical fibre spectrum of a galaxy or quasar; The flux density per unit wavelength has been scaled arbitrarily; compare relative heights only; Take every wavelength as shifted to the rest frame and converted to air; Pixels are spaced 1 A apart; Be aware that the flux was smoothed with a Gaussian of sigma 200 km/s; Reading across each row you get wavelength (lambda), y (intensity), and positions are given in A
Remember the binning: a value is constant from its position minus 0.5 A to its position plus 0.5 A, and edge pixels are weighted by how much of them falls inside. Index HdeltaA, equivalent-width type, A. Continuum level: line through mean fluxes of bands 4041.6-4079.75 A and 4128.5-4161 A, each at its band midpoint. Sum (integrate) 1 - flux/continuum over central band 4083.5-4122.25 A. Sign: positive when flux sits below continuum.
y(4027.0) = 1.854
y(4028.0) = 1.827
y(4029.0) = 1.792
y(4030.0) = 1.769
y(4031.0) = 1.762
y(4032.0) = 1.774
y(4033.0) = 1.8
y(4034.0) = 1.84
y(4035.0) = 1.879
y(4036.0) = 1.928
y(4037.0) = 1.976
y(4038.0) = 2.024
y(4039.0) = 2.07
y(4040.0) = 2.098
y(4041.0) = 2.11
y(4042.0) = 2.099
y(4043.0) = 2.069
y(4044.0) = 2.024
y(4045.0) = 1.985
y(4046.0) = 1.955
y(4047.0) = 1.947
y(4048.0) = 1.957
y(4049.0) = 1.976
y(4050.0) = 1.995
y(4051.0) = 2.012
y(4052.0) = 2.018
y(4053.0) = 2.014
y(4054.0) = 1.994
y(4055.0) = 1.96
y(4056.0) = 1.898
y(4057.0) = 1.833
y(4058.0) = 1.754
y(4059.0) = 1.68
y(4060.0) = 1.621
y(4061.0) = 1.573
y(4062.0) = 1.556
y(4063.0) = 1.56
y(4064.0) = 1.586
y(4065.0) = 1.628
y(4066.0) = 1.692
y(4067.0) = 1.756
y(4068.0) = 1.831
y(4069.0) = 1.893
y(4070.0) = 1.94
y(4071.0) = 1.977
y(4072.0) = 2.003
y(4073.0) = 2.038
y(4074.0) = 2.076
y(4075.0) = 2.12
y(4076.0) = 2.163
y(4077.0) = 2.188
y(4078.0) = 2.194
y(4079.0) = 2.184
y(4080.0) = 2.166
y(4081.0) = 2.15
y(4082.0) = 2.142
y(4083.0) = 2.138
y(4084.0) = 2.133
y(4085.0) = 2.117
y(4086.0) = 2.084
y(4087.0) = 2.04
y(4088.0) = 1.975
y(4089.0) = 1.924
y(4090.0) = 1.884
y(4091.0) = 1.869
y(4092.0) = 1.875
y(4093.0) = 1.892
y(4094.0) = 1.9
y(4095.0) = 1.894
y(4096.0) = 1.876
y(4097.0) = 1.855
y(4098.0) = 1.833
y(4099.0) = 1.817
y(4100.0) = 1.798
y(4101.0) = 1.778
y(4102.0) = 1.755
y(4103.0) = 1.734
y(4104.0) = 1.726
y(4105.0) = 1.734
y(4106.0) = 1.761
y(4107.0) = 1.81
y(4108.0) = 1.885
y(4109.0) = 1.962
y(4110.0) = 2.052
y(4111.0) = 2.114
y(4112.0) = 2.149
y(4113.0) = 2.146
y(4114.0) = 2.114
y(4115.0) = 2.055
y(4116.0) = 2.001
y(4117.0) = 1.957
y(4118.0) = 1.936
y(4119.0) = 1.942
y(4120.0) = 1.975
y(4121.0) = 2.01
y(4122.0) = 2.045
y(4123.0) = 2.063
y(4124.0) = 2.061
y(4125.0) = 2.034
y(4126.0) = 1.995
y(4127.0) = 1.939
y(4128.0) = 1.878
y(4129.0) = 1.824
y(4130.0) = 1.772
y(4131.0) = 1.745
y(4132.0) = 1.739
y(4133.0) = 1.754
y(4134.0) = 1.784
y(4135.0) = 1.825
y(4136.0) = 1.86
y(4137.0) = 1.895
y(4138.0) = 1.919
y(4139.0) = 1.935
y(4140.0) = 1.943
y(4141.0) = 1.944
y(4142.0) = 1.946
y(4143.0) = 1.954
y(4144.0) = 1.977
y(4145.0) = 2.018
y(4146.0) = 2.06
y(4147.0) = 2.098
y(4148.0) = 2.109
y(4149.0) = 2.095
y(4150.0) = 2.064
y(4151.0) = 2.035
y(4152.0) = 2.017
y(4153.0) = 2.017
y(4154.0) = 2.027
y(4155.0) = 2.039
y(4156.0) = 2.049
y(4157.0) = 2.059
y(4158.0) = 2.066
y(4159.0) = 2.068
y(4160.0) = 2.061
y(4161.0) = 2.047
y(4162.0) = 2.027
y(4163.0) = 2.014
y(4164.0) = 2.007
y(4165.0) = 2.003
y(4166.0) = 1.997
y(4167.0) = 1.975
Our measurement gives 0.1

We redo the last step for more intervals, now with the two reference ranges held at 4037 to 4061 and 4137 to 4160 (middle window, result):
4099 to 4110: 1.0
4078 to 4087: -0.7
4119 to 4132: 0.4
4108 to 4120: -0.2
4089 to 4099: 0.5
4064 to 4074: 0.5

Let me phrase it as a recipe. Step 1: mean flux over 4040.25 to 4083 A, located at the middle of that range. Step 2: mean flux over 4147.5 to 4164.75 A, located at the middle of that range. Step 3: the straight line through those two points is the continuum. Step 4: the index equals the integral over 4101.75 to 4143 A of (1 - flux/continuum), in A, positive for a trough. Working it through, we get 1.8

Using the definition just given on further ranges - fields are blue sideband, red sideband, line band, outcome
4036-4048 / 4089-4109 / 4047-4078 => 1.1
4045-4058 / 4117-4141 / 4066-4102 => -0.8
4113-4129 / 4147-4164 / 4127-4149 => 1.3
